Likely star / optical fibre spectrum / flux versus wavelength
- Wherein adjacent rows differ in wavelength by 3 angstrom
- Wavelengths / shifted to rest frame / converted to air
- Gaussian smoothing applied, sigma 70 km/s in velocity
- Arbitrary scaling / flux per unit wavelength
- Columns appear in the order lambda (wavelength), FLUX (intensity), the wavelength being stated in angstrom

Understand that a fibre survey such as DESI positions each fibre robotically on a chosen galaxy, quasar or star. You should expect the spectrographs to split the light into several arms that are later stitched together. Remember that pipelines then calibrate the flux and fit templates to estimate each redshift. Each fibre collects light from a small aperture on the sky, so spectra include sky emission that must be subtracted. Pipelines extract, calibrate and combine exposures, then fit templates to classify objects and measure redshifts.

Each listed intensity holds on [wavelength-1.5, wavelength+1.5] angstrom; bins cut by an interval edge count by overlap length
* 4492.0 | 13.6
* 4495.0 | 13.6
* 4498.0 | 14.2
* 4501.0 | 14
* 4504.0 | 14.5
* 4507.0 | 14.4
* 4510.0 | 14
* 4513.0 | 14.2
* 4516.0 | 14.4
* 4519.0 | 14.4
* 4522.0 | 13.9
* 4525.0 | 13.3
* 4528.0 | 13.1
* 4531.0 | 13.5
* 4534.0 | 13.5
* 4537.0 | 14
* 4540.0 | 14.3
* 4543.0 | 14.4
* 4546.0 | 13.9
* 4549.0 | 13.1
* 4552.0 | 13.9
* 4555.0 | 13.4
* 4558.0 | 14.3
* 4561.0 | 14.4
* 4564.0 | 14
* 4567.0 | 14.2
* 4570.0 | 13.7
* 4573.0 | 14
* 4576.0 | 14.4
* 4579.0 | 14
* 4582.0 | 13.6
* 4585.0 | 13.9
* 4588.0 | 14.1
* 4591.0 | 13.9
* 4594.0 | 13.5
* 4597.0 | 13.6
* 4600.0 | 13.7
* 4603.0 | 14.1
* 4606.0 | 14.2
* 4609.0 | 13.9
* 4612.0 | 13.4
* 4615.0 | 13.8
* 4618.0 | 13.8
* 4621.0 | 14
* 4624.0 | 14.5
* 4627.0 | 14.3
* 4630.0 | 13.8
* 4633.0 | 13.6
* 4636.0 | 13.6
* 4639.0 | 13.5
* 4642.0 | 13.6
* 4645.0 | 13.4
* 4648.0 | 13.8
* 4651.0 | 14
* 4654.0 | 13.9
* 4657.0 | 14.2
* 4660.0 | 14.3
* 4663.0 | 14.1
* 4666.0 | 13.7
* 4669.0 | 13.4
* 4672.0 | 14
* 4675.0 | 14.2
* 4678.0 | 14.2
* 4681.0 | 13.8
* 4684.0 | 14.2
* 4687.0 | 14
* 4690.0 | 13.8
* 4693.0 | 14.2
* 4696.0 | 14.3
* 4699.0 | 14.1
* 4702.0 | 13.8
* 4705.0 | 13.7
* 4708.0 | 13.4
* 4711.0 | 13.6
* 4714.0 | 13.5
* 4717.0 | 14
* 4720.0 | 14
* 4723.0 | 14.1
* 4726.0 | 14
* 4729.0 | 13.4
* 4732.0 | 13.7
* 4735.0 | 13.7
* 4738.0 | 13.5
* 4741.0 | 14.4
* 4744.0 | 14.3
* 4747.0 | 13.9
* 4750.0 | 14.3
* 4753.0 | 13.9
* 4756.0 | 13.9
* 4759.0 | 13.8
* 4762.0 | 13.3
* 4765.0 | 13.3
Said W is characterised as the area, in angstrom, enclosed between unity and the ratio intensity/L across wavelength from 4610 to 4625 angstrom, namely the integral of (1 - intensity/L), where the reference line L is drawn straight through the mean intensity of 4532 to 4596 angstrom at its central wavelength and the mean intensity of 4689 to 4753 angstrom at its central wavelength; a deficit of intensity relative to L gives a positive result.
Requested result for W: 0.0 angstrom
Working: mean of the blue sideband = 13.9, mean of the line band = 13.9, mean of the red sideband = 13.9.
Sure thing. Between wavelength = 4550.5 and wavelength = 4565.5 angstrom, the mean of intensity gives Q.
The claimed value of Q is 14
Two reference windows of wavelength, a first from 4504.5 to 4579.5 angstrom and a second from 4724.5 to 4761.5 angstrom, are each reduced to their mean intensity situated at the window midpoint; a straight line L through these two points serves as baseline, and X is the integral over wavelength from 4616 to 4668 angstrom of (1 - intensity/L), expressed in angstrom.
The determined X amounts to 0.14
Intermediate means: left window 14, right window 13.9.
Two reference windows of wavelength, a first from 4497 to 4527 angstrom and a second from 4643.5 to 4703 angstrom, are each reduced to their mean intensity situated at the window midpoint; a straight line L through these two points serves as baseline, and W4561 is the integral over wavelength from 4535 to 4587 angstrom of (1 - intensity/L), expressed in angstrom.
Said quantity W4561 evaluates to 0.4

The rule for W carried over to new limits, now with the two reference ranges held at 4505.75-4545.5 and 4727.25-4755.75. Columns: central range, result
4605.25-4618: 0.1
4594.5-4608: 0.1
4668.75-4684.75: -0.1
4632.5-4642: 0.2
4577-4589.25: 0.0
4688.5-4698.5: -0.1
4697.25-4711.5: 0.2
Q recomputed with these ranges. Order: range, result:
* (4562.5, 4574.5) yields 14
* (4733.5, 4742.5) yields 13.9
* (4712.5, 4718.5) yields 13.8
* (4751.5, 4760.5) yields 13.9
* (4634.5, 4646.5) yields 13.5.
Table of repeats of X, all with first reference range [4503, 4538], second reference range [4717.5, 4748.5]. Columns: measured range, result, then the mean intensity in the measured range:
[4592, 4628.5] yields 0.0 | 13.9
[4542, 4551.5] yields 0.1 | 13.8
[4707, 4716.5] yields 0.2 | 13.6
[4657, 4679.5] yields -0.1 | 14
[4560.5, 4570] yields -0.1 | 14.1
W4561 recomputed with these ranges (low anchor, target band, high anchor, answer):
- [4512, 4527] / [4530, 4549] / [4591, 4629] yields 0.1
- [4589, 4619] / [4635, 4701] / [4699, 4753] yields -0.5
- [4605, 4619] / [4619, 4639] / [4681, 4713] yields -0.1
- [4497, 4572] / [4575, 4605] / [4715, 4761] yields 0.2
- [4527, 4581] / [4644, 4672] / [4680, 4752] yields 0.0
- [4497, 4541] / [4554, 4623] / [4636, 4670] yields -0.1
